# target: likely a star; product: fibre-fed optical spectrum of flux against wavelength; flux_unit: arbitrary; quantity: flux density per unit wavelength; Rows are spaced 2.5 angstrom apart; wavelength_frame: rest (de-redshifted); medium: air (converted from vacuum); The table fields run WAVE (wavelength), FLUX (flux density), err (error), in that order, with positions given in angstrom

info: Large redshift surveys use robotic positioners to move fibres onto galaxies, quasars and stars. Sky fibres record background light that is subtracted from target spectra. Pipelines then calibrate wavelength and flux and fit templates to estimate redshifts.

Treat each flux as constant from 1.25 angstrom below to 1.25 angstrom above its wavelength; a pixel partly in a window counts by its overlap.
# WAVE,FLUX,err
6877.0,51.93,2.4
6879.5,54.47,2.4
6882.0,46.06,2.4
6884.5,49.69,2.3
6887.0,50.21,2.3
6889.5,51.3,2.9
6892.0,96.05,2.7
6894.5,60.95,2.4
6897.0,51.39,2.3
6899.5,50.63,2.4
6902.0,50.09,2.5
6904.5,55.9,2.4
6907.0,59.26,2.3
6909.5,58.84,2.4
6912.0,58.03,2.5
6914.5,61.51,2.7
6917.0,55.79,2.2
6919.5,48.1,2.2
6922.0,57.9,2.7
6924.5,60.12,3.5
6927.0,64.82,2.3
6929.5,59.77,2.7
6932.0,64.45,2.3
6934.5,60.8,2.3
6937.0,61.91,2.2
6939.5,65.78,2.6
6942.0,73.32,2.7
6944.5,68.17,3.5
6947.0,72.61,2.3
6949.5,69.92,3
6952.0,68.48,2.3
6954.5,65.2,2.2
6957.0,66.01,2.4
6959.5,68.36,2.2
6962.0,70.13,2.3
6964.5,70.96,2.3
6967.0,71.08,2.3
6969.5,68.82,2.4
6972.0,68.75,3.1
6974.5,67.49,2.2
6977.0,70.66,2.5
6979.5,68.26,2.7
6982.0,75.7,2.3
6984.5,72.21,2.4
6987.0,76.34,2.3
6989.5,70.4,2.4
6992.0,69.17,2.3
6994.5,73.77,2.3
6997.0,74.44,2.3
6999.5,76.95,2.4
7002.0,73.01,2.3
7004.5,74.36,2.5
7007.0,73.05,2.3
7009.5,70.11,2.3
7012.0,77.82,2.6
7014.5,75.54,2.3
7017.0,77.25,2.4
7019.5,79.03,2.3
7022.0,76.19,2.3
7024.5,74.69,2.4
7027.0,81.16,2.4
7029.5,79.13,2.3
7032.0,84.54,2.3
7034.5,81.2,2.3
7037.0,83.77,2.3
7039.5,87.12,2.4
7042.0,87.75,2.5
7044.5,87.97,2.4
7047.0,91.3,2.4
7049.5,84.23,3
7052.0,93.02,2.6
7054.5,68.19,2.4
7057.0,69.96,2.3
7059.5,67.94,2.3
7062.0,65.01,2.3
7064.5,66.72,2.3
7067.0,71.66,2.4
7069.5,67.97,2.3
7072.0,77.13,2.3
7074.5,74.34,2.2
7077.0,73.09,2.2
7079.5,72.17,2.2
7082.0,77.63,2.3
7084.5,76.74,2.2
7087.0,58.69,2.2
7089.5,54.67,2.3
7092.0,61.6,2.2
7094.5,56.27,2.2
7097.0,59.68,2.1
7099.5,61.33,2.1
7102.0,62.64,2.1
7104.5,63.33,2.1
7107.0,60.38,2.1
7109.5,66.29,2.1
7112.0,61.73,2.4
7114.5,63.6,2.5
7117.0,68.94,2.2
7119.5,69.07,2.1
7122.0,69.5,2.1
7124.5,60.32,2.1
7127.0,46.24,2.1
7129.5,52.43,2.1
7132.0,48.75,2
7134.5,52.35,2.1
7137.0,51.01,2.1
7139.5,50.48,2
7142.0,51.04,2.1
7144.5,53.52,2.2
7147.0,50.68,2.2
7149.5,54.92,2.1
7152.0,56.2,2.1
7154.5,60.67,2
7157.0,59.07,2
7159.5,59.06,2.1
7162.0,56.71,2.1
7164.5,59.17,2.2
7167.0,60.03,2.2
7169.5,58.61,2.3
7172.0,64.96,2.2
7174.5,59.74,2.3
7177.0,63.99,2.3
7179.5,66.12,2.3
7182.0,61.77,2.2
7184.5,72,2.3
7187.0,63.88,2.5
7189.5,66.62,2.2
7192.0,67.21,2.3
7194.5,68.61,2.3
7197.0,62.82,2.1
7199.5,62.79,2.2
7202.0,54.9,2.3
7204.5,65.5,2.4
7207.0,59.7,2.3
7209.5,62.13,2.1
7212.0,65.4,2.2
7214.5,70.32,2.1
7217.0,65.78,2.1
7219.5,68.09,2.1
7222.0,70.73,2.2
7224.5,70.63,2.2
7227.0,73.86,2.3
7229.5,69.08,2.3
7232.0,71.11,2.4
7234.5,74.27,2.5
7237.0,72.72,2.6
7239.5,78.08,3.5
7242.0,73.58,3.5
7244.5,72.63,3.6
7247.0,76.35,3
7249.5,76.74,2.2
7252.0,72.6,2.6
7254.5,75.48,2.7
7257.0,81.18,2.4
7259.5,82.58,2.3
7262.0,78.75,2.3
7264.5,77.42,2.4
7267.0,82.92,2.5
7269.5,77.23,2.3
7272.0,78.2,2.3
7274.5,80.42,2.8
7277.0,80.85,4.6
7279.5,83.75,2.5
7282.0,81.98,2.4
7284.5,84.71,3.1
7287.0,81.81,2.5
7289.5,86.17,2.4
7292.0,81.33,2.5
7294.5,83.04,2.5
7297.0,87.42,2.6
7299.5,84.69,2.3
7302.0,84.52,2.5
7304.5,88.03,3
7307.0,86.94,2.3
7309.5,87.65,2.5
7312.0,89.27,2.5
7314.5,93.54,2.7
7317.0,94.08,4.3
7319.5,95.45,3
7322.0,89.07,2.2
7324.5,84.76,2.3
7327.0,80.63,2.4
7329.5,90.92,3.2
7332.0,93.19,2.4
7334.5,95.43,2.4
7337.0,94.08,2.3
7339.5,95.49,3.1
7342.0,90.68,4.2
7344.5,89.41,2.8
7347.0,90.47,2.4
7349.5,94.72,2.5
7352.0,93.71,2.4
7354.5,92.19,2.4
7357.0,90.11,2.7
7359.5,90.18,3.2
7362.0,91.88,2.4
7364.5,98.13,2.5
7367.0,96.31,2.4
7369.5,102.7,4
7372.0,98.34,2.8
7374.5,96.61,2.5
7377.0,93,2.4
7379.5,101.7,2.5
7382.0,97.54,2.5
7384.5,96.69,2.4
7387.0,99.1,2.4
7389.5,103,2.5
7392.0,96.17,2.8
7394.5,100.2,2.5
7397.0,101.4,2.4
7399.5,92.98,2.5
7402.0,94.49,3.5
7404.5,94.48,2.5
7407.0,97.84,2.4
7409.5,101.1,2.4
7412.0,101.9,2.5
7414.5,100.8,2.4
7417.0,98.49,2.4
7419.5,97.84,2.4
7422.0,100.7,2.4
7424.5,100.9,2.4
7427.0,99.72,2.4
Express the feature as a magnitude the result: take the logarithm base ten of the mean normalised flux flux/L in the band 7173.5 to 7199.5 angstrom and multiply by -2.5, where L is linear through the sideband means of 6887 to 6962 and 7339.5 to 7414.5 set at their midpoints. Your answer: 0.25 mag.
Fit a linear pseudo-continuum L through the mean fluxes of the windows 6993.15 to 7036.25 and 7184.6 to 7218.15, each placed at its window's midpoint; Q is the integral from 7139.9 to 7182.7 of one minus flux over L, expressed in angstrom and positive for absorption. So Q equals 5.5 angstrom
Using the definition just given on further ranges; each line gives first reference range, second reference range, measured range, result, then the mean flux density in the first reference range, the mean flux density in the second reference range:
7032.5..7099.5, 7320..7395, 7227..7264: 4.68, 73.6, 94.2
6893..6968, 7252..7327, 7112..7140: 6.13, 62.4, 84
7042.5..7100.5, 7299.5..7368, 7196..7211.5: 3.78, 71.4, 91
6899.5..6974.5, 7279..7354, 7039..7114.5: 2.02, 63.5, 88.6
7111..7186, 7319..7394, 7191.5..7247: 1.94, 58.8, 94.1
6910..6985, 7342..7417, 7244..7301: 5.35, 65.7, 96.4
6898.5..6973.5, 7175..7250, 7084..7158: 8.80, 63.2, 68.1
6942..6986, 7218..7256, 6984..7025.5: -2.47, 69.7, 73.1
